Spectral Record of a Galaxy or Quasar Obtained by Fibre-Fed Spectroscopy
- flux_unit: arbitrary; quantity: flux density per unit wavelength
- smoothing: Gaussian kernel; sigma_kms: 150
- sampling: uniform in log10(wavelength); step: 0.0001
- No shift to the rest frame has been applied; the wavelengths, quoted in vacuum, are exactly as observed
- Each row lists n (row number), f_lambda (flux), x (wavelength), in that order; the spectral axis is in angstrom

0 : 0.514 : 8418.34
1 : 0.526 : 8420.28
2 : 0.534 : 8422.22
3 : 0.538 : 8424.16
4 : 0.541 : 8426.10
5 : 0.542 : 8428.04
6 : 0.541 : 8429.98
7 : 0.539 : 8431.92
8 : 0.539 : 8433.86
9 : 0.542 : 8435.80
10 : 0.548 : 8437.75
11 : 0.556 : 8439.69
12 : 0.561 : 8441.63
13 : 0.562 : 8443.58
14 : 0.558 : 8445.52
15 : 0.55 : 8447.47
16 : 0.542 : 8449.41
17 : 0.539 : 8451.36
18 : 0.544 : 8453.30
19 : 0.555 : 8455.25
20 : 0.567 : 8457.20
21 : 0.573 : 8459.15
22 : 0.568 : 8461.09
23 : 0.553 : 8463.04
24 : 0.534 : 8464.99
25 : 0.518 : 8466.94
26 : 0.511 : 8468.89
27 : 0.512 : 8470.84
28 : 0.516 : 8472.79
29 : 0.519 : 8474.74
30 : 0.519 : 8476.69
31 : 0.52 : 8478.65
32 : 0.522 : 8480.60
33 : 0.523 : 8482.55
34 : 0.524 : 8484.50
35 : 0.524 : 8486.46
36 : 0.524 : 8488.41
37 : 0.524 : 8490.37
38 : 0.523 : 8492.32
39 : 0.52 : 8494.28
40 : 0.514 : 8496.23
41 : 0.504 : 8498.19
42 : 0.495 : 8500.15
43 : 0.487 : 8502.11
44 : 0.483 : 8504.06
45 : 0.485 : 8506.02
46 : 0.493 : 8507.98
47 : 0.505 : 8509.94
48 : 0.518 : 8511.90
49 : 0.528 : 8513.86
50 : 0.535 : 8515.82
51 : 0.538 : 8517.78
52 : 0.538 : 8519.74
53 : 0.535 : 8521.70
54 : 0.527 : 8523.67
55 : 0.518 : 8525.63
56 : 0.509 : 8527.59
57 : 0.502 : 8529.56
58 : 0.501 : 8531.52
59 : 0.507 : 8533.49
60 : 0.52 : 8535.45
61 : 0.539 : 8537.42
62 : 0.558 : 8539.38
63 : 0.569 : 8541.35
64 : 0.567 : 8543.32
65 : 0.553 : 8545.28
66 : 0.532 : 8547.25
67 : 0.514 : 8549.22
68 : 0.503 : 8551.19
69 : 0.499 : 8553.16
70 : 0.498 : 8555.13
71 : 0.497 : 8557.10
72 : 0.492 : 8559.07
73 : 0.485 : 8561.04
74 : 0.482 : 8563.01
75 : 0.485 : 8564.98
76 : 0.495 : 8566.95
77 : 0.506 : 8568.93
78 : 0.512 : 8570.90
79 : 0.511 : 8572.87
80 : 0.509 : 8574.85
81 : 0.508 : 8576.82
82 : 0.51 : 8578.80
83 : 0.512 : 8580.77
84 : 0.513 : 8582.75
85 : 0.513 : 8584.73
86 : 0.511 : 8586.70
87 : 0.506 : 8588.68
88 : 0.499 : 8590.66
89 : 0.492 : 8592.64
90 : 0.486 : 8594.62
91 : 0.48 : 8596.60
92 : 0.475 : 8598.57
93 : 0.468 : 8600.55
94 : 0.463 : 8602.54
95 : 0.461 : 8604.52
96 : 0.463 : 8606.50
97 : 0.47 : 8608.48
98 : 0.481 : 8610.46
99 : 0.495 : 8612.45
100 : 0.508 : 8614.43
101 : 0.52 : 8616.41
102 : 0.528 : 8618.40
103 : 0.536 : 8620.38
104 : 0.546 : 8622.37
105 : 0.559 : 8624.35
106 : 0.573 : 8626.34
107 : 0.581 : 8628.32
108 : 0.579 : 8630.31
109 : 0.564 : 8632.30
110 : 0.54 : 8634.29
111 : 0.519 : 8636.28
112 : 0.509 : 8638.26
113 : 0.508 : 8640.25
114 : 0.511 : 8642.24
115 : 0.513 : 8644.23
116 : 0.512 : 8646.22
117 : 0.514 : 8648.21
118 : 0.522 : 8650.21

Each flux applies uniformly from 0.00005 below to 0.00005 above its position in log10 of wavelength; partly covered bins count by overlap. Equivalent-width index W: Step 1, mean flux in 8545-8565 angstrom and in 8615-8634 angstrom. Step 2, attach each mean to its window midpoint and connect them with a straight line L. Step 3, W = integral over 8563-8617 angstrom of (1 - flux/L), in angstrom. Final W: 3.41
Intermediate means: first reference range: 0.503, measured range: 0.494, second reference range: 0.552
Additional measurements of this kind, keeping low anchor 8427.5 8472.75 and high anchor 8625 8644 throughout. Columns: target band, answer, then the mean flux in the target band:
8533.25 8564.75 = 1.4 angstrom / 0.519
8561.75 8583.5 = 1.6 angstrom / 0.504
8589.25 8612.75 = 2.8 angstrom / 0.478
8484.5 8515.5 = 2.0 angstrom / 0.509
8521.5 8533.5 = 0.7 angstrom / 0.513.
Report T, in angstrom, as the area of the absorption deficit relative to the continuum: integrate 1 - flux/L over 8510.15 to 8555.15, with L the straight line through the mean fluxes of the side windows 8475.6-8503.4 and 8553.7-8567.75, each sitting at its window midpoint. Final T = -2.3 angstrom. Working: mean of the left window 0.516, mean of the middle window 0.527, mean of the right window 0.491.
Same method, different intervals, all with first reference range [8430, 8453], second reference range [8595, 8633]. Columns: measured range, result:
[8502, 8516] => 0.8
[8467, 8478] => 0.5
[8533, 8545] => -0.4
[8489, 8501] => 0.5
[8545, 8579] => 1.3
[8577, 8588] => 0.2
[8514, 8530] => 0.2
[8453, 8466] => -0.3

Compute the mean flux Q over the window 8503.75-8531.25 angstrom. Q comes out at 0.516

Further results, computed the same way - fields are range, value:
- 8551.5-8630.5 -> 0.504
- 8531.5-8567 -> 0.517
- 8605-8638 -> 0.528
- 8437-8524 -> 0.529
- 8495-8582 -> 0.513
